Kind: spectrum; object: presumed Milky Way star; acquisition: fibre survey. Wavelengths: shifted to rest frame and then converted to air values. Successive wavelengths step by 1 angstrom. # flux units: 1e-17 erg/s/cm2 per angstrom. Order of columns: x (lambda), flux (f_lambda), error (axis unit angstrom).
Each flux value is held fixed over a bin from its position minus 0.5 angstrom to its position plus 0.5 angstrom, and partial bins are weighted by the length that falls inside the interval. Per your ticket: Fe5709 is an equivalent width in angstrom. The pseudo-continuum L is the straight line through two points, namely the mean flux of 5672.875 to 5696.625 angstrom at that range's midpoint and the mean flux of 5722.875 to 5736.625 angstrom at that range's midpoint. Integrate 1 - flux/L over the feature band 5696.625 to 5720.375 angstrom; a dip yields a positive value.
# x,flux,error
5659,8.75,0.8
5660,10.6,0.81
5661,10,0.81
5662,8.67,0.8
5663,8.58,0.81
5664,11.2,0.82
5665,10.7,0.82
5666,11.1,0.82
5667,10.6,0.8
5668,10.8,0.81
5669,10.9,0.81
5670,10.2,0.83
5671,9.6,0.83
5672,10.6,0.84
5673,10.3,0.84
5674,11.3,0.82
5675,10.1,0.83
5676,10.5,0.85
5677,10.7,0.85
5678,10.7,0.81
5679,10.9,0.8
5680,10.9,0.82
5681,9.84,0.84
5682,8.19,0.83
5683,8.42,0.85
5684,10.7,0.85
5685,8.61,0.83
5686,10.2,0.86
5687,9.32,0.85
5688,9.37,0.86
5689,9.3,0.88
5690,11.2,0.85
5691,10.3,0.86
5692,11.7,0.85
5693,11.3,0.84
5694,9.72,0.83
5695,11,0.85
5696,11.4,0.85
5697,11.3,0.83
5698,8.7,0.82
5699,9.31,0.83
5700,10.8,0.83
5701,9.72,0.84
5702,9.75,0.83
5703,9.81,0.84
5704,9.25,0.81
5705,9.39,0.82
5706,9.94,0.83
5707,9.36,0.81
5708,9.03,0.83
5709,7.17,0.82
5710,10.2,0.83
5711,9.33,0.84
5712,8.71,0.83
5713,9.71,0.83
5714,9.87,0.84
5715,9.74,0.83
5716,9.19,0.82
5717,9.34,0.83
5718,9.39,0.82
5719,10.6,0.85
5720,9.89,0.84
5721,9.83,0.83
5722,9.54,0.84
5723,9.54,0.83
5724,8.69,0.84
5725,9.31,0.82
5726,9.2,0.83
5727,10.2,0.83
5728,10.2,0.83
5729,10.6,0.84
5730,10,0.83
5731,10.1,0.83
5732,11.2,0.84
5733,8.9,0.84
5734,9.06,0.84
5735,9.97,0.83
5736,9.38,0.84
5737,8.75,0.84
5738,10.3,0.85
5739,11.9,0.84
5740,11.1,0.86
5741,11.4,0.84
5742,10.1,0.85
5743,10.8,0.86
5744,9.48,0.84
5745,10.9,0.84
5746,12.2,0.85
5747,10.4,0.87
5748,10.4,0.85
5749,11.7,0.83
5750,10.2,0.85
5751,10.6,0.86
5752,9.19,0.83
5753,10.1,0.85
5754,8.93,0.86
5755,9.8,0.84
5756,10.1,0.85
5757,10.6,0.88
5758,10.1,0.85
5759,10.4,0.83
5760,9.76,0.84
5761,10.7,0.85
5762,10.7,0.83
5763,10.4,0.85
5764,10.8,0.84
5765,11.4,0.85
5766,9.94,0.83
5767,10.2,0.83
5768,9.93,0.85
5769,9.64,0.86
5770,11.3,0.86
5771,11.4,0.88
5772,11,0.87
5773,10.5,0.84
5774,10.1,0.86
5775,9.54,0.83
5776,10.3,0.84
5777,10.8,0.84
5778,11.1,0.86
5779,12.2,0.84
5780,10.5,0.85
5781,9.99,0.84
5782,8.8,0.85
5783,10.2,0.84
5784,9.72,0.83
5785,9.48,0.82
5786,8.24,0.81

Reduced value 1.0 angstrom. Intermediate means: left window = 10.3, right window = 9.74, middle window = 9.55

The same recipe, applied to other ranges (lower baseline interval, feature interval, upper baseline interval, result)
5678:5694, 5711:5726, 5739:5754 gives 1.20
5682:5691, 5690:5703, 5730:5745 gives -0.95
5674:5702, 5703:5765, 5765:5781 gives 2.49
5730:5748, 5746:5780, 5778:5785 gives -0.57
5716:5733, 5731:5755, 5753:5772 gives -0.52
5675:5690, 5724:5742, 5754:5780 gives 0.33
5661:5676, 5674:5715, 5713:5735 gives 0.59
